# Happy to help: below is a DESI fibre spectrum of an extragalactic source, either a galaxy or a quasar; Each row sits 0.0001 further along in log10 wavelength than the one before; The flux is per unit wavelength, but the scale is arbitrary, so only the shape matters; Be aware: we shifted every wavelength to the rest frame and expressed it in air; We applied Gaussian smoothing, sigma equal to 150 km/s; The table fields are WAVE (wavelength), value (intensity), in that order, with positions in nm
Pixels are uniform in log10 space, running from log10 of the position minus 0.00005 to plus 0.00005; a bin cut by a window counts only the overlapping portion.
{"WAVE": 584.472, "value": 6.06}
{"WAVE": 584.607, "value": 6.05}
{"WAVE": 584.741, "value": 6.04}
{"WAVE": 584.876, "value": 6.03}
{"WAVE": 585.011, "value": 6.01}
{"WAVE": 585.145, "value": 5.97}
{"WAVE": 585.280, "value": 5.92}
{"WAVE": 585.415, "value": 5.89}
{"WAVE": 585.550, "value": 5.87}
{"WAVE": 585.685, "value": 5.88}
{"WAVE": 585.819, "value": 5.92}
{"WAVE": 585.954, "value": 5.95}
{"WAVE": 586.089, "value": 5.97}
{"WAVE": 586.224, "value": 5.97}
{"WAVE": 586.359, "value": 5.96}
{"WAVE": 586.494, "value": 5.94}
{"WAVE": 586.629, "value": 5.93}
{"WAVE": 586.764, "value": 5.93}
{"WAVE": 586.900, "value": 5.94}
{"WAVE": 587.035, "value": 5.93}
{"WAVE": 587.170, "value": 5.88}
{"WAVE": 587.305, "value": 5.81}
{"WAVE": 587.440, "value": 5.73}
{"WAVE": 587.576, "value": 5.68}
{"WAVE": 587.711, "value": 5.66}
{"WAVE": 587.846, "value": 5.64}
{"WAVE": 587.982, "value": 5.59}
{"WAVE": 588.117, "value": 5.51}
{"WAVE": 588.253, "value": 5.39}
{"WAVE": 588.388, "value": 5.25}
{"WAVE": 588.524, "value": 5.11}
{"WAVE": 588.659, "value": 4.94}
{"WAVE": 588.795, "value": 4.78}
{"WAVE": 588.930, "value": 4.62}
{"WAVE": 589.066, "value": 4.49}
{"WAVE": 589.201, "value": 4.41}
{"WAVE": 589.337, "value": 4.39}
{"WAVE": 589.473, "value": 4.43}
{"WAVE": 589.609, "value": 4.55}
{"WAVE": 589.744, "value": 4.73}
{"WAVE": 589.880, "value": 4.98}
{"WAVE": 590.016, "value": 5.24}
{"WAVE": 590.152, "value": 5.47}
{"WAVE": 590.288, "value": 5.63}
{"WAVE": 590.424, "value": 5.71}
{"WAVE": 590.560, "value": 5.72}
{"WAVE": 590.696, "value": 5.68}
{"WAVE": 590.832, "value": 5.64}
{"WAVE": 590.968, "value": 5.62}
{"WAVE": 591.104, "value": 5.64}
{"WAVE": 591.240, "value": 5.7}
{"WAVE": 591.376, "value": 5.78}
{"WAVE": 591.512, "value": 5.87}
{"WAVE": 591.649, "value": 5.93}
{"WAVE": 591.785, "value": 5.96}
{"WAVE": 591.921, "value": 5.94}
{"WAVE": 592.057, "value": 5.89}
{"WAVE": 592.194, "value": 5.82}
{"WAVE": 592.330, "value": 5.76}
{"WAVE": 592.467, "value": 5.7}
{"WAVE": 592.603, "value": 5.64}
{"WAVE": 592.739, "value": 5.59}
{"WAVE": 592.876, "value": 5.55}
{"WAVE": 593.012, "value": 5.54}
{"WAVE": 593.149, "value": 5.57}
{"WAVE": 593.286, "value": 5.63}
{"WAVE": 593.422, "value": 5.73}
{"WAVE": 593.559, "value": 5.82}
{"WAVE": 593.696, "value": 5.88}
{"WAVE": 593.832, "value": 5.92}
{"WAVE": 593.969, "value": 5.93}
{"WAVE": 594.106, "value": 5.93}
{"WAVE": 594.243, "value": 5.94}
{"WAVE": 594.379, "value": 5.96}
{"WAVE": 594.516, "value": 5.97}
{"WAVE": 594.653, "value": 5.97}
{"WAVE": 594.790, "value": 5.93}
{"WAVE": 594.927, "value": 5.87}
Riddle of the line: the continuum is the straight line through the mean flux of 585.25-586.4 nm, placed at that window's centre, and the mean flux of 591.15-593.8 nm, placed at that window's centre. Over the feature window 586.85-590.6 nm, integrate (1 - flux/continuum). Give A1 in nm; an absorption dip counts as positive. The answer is 0.39 nm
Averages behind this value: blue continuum 5.93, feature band 5.25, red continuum 5.75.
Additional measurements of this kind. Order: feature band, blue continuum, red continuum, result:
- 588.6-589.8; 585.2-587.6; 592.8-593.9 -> 0.25 nm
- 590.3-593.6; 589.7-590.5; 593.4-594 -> -0.08 nm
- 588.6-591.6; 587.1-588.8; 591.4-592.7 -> 0.25 nm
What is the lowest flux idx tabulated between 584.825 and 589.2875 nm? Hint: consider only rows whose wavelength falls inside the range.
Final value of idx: 4.41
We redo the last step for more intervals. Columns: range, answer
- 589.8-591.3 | 4.98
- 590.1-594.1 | 5.47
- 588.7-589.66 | 4.39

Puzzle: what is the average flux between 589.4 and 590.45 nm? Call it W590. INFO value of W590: 5.06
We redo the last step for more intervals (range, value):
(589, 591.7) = 5.28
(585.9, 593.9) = 5.54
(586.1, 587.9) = 5.85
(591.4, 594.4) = 5.79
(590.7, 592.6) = 5.78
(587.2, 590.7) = 5.2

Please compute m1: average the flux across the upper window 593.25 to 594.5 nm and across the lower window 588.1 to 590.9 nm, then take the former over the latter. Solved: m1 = 1.2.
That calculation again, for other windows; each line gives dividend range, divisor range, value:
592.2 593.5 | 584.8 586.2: 0.95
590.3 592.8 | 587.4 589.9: 1.14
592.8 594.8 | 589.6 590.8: 1.09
